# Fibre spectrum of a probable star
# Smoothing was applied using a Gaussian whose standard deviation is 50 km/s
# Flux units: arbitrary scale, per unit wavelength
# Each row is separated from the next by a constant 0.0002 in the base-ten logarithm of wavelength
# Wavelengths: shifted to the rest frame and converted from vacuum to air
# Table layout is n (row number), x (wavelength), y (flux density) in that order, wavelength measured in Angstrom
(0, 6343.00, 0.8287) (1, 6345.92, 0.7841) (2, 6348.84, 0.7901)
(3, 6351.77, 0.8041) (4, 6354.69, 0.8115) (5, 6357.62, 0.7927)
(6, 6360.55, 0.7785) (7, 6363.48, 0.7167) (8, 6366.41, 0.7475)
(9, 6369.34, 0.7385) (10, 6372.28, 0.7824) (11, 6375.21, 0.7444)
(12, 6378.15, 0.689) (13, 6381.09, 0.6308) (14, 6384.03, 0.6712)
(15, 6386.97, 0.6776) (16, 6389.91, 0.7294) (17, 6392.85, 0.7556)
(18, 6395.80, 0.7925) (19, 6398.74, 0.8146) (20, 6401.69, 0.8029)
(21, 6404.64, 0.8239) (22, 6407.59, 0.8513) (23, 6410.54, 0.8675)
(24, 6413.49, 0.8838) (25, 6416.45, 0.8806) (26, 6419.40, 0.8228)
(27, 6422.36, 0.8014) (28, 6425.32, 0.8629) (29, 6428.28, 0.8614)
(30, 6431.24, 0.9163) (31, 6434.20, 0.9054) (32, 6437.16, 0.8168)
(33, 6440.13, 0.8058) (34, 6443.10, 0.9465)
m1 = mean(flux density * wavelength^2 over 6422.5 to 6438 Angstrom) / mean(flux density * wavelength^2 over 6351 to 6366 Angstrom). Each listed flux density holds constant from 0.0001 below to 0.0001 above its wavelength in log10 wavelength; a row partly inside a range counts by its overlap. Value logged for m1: 1.1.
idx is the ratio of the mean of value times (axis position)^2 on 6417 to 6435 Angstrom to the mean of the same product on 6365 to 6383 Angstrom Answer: 1.2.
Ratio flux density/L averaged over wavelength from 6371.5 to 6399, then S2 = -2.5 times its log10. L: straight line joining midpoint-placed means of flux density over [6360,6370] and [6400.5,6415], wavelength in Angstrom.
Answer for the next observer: 0.10 mag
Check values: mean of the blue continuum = 0.743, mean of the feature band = 0.724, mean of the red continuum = 0.847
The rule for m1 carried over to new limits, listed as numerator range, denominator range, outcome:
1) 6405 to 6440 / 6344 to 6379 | 1.14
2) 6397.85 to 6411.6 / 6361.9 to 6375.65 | 1.13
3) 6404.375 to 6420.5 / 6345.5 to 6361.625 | 1.10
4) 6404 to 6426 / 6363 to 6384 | 1.20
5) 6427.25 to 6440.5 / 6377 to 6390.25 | 1.30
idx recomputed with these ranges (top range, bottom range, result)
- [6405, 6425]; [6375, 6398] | 1.20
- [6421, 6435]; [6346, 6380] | 1.16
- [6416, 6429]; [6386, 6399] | 1.13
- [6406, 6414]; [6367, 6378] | 1.17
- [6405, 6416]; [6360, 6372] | 1.17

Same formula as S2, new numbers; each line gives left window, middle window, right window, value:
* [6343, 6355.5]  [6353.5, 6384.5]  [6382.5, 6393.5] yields 0.021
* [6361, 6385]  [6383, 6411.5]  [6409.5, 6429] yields 0.016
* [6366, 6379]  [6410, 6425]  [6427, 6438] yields -0.008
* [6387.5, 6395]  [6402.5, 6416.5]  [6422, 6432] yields -0.071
